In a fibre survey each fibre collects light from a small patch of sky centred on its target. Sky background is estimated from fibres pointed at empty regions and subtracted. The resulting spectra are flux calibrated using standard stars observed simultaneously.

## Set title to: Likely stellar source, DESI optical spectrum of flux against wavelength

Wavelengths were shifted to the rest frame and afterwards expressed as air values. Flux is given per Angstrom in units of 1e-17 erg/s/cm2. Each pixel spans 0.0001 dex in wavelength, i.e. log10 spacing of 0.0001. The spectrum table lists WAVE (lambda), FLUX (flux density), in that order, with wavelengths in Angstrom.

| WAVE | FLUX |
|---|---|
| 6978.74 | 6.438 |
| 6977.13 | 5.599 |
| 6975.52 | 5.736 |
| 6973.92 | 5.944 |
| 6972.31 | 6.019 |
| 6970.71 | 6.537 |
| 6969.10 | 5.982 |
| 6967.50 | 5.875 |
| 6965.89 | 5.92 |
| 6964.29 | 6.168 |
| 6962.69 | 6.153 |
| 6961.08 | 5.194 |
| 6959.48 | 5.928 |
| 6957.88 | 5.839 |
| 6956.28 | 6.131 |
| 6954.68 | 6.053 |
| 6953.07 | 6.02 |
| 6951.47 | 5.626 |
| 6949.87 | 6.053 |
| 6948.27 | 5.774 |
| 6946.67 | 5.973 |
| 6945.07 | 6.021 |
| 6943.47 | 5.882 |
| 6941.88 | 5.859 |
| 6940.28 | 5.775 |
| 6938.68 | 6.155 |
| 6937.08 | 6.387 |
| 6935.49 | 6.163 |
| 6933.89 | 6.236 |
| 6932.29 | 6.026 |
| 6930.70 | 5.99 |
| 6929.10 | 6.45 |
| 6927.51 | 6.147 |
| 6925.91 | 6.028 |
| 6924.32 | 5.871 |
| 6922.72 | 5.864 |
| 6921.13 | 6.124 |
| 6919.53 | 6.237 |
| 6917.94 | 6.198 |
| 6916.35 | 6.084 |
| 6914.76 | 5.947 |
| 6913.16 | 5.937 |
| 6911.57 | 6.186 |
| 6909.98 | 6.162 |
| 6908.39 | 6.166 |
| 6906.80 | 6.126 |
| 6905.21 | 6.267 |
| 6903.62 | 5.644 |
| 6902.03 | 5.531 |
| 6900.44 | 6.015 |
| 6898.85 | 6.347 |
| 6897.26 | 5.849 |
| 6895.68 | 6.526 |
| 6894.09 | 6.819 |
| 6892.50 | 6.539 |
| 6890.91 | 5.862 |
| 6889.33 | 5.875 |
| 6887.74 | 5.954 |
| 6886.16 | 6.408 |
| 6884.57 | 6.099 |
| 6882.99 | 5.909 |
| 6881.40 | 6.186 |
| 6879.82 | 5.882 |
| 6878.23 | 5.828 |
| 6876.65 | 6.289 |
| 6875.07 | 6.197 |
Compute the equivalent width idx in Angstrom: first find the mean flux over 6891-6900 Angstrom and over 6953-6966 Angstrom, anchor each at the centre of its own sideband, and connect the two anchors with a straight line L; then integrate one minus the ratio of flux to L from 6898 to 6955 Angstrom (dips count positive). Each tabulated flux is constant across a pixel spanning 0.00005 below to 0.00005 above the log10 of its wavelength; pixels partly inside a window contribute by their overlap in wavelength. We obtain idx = 1.0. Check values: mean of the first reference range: 6.35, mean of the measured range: 6.04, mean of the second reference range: 5.93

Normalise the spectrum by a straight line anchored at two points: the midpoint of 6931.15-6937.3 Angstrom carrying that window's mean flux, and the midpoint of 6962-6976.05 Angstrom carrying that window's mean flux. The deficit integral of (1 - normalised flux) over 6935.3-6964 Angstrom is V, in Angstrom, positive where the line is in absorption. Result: 0.8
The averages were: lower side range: 6.18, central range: 5.94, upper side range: 6.05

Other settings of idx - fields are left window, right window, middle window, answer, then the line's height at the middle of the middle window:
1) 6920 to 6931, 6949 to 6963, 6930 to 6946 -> -0.2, 5.99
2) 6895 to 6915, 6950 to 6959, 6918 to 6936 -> -0.3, 6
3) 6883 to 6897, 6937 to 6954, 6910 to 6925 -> 0.1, 6.08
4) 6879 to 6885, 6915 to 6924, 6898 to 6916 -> 0.1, 6.06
